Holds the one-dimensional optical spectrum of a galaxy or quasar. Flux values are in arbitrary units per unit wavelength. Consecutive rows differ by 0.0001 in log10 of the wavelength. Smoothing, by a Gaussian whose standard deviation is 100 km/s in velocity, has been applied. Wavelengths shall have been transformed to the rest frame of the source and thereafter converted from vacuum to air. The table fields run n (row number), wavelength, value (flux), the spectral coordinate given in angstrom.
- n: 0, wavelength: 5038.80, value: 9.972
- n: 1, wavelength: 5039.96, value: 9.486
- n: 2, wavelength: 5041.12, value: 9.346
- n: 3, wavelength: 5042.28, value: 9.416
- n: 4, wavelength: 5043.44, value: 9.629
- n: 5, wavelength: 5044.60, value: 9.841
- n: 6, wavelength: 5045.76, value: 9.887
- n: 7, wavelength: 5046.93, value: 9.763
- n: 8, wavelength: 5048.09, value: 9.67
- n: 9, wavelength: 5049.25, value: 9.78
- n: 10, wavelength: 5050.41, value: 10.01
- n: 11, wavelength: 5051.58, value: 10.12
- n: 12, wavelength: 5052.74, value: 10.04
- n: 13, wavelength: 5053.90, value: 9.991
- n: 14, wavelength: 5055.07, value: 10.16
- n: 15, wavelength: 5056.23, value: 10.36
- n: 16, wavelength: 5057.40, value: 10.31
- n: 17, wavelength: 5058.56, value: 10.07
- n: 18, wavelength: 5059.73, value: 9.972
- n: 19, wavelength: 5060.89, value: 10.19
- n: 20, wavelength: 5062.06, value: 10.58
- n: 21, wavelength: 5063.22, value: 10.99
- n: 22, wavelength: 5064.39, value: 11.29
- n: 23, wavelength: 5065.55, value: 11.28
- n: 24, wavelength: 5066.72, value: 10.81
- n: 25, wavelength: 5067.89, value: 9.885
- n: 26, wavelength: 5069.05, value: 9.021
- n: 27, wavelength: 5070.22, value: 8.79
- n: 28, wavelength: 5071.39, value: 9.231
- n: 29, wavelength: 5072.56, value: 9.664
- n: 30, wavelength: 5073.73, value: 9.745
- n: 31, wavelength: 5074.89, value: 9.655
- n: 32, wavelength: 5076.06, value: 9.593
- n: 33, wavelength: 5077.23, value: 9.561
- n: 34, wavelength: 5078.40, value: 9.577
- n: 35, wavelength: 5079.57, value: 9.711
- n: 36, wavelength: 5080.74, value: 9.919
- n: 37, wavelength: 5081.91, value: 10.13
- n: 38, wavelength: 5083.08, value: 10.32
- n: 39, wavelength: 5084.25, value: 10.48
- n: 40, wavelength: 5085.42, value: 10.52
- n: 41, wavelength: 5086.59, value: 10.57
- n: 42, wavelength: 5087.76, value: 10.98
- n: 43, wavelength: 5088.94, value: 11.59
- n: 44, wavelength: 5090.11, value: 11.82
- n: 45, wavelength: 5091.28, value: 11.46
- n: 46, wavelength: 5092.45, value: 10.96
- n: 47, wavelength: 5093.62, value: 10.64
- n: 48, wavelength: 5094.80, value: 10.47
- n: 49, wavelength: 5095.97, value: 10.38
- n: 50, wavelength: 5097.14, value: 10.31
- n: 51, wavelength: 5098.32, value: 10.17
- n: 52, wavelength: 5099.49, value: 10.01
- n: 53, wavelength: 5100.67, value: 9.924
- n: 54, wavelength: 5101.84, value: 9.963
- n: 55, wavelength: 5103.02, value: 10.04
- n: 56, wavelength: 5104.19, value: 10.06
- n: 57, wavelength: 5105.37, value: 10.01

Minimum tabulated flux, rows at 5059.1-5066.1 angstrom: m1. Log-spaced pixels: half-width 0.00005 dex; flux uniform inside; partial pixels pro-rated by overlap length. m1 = 9.972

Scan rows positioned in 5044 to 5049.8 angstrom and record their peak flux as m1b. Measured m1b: 9.887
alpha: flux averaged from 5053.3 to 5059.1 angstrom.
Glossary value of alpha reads 10.2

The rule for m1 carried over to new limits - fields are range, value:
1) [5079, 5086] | 9.711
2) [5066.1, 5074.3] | 8.79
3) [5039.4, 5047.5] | 9.346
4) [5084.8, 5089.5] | 10.52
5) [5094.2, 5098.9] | 10.17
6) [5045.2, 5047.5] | 9.763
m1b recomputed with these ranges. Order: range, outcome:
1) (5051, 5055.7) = 10.16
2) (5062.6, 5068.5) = 11.29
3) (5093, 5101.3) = 10.64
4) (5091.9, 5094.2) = 10.96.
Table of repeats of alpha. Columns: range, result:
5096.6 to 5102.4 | 10.1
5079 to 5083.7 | 10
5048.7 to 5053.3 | 9.99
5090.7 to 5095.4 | 10.9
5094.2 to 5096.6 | 10.4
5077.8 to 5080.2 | 9.64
